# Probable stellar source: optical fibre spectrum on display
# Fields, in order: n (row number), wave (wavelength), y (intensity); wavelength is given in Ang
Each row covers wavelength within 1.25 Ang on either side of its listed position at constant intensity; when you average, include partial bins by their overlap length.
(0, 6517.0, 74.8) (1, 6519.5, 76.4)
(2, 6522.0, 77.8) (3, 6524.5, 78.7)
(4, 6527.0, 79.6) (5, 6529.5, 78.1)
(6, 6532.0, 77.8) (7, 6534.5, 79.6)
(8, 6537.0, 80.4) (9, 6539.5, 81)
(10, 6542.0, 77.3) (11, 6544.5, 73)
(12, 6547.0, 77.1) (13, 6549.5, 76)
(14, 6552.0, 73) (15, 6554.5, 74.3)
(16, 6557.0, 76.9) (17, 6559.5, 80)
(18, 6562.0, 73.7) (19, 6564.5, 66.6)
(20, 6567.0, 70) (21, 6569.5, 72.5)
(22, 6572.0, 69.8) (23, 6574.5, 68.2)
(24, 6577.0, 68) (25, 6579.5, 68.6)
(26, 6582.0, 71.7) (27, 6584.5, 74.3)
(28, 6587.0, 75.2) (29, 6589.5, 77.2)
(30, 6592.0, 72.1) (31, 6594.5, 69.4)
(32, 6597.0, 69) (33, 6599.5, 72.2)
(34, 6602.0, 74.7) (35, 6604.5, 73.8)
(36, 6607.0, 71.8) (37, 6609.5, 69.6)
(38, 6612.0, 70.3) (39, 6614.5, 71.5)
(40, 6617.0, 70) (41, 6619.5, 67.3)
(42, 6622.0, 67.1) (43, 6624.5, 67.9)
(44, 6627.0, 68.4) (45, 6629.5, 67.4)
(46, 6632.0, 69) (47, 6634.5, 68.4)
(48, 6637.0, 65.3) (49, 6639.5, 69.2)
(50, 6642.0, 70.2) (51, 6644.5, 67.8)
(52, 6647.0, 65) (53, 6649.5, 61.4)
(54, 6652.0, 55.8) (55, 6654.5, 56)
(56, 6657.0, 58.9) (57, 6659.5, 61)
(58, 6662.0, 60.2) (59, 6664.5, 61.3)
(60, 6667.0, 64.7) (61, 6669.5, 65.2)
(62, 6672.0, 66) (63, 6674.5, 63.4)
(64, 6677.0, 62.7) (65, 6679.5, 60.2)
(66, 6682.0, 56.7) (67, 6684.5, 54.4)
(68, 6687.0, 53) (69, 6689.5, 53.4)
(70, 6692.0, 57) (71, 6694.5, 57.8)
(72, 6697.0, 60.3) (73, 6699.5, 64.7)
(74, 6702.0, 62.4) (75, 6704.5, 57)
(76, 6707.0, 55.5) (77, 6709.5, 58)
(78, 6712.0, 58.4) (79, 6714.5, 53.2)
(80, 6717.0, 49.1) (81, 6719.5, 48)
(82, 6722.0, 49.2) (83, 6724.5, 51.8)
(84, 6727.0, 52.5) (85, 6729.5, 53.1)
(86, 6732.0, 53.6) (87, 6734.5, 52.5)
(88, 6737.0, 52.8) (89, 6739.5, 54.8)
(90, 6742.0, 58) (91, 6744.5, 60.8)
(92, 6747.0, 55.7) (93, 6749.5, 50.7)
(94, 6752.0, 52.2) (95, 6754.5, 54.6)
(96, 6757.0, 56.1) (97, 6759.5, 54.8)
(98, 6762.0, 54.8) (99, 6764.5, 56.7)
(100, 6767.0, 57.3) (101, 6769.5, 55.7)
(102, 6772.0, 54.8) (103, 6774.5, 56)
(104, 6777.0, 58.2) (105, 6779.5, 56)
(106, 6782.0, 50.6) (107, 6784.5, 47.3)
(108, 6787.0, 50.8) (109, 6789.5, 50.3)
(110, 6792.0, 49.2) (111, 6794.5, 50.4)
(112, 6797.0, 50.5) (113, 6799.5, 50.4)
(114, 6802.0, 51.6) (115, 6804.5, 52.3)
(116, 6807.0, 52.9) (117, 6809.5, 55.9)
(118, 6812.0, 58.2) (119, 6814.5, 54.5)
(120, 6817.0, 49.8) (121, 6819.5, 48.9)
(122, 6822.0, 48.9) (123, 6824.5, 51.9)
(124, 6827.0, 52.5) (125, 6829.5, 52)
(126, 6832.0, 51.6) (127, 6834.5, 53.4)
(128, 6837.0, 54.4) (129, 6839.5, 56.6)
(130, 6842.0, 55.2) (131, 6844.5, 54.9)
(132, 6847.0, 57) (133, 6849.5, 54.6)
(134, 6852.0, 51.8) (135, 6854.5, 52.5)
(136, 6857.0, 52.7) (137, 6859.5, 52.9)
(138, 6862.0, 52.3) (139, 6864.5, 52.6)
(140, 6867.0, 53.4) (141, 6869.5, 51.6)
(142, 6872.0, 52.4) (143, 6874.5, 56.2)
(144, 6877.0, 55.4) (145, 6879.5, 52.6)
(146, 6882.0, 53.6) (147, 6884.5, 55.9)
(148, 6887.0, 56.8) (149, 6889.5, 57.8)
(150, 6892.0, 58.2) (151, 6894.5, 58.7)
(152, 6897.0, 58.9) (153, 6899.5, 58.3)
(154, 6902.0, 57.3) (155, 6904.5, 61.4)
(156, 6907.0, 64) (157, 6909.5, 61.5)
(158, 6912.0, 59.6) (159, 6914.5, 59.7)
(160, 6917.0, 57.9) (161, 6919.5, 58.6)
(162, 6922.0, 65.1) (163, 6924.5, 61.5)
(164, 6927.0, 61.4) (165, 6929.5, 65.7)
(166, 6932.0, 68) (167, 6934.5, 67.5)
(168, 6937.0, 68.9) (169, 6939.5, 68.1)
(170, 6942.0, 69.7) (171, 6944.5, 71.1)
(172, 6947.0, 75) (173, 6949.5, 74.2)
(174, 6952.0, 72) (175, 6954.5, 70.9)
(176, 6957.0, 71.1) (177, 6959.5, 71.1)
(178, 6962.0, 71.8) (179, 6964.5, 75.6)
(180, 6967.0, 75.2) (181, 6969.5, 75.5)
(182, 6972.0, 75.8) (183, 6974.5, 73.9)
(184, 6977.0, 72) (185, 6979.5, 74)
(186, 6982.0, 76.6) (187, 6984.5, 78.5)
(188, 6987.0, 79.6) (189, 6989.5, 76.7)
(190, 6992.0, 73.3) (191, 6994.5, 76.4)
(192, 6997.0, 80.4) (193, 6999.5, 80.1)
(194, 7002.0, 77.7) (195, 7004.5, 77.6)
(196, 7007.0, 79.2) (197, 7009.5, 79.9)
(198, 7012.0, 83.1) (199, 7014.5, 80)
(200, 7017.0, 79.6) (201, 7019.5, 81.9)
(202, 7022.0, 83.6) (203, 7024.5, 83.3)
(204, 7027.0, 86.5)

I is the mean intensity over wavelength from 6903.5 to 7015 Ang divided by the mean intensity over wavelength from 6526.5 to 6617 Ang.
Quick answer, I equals 0.97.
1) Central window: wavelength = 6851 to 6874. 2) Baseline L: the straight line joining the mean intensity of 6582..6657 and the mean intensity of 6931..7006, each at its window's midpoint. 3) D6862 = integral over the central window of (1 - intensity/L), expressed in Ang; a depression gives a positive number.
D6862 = 6.3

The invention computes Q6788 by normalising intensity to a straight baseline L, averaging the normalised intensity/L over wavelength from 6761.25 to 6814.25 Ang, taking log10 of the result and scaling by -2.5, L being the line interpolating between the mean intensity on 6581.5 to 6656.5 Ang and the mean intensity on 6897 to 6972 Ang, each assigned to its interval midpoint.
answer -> 0.26 mag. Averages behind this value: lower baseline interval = 68.8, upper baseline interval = 66.8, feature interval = 53.3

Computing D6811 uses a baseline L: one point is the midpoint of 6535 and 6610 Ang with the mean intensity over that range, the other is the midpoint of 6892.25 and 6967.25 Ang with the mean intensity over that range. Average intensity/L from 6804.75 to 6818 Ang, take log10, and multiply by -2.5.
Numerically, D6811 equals 0.25 mag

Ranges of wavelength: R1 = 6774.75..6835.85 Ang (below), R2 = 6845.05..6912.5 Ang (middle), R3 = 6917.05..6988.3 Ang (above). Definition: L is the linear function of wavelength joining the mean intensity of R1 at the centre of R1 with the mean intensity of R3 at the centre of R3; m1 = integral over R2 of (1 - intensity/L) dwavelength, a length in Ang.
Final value 6.1 Ang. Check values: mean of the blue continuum 52.1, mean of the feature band 55.9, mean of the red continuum 70.8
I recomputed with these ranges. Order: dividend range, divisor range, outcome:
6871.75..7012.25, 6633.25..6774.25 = 1.17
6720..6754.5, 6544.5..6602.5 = 0.74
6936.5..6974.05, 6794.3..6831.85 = 1.39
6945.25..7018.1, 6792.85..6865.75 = 1.44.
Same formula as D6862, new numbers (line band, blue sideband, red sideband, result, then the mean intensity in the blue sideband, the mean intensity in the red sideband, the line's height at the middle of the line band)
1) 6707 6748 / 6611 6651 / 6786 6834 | 3.62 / 67.8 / 51.7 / 59.1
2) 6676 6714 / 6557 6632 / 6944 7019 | 7.55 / 71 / 76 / 72.3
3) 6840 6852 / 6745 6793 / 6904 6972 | 1.01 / 53.9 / 67.7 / 60.2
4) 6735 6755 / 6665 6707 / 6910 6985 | 2.29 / 59.8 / 69.4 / 62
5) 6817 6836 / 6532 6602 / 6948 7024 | 6.10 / 73.7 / 76.6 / 75.5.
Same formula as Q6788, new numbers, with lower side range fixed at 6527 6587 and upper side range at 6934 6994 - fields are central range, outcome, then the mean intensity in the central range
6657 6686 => 0.207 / 61.3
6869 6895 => 0.308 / 55.4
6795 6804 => 0.403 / 50.9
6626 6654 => 0.129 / 65.9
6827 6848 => 0.333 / 54.2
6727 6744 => 0.335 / 54.3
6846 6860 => 0.346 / 53.6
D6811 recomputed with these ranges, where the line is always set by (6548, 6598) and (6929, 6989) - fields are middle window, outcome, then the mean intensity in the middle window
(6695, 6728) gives 0.29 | 55.5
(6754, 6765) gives 0.29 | 55.4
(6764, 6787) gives 0.31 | 54.5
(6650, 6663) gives 0.23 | 58.5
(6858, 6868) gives 0.35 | 52.8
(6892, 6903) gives 0.24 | 58.3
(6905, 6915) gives 0.18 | 61.3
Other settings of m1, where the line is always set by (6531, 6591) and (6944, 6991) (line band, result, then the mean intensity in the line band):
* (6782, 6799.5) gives 5.8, 49.9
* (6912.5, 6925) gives 2.3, 60.4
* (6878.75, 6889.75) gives 2.8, 55.2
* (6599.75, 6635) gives 2.1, 69.9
